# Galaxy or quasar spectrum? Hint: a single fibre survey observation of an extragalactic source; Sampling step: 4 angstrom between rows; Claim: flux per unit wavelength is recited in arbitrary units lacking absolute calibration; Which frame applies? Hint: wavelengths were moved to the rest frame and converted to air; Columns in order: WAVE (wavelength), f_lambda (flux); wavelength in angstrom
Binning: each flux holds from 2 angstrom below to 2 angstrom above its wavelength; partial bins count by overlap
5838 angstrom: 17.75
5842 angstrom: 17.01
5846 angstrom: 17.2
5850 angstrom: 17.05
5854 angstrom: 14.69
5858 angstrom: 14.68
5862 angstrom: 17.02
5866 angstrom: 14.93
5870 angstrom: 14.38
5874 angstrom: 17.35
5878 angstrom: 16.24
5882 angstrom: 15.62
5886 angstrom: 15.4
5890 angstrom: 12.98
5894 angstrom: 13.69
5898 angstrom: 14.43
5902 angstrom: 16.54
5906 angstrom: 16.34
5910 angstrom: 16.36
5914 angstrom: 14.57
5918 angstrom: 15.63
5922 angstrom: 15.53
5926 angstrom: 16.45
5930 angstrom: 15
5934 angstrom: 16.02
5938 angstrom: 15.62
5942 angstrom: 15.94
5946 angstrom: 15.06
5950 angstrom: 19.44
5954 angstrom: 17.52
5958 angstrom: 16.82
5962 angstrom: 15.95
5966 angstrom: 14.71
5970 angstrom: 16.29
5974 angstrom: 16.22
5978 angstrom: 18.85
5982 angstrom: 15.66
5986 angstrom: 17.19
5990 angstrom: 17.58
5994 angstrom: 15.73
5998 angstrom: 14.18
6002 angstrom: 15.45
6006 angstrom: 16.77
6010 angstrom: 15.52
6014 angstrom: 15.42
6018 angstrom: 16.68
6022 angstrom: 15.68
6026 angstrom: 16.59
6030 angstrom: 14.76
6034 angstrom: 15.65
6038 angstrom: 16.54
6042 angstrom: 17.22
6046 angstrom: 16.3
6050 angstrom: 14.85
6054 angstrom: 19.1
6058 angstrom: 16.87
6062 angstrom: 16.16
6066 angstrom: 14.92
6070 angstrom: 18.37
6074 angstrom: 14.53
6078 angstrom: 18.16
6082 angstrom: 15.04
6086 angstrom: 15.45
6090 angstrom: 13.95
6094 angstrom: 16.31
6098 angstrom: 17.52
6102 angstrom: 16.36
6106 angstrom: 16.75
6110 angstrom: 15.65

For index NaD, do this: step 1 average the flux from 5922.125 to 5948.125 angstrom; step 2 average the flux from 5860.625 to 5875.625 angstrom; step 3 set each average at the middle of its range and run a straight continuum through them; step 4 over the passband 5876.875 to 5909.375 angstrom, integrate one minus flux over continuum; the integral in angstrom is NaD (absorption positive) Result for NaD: 1.2 angstrom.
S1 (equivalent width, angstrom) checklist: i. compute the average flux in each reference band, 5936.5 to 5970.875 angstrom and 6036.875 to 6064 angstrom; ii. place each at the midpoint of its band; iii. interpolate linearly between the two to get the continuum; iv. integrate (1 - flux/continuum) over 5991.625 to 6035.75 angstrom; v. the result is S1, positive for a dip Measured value 2.4 angstrom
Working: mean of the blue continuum 16.4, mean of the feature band 15.7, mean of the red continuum 16.7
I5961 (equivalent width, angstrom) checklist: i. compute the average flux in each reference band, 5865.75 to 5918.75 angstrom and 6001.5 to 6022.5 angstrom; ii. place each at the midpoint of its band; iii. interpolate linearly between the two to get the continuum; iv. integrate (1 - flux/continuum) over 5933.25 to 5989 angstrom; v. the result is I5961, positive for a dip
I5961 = -3.0 angstrom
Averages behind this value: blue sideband 15.3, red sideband 16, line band 16.6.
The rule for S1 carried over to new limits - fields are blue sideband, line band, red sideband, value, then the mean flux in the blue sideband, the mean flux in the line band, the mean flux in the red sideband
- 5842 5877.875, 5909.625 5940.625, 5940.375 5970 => 1.35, 16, 15.6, 16.5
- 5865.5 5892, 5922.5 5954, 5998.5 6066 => -1.30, 15.3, 16.3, 16.1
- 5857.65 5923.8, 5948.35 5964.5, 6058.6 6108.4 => -1.70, 15.4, 17.3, 16.1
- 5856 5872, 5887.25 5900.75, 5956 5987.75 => 1.42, 15.3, 14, 16.5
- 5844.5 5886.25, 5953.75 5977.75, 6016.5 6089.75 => -0.44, 15.9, 16.3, 16.2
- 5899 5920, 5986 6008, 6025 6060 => 0.22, 15.8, 16.1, 16.4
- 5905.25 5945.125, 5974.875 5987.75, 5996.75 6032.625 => -1.18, 15.7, 17.1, 15.7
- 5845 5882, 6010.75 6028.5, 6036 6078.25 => 0.46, 15.9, 16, 16.6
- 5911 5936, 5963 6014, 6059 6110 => -1.15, 15.6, 16.1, 16.1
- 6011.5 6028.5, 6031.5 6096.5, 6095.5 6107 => 1.05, 16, 16.2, 16.9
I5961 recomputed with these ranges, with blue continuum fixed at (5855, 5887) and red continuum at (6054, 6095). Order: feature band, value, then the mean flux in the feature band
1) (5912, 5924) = 0.41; 15.2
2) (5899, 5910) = -0.34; 16.2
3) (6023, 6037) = 0.26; 15.7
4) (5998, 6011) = 0.24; 15.7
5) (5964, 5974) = 0.16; 15.6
